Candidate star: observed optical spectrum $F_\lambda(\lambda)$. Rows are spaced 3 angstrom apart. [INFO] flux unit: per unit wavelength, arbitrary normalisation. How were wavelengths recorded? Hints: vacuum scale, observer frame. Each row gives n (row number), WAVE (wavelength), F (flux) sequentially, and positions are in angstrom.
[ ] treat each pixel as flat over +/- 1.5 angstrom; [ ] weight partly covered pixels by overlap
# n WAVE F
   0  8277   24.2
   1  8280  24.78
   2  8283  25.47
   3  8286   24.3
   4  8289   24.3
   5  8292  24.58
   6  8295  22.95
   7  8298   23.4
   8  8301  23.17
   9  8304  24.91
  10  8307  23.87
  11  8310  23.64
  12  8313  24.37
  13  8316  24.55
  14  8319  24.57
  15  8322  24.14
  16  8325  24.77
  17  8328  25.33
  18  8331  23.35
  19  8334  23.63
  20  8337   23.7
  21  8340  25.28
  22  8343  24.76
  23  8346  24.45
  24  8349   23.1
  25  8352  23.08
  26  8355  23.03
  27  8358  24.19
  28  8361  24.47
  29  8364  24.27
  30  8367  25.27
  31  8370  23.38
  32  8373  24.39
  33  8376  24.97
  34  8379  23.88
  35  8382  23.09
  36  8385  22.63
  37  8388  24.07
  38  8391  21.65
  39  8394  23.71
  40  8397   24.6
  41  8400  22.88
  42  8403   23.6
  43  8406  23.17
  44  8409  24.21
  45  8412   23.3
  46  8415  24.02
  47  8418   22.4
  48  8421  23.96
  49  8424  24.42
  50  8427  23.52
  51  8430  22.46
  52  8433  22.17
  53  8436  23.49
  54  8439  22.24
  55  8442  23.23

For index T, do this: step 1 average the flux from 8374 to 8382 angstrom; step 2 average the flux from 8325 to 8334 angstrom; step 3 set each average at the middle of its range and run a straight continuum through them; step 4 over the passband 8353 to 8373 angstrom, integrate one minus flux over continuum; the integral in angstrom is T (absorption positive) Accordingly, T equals 0.1 angstrom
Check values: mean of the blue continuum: 24.3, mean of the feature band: 24.1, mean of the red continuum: 24.2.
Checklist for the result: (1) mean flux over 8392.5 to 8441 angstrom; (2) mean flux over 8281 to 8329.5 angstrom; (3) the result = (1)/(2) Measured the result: 0.96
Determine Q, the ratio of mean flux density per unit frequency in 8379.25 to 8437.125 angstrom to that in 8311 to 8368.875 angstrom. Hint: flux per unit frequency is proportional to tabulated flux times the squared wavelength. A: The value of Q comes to 1.0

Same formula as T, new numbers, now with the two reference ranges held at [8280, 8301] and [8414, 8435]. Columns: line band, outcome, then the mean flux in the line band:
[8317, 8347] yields -0.7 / 24.4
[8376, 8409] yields 0.0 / 23.4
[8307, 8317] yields -0.1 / 24.1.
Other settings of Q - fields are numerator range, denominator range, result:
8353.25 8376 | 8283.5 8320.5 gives 1.02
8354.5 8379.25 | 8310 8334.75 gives 1.01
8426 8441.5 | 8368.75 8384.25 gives 0.97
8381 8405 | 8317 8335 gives 0.97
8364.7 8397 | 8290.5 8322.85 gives 1.01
